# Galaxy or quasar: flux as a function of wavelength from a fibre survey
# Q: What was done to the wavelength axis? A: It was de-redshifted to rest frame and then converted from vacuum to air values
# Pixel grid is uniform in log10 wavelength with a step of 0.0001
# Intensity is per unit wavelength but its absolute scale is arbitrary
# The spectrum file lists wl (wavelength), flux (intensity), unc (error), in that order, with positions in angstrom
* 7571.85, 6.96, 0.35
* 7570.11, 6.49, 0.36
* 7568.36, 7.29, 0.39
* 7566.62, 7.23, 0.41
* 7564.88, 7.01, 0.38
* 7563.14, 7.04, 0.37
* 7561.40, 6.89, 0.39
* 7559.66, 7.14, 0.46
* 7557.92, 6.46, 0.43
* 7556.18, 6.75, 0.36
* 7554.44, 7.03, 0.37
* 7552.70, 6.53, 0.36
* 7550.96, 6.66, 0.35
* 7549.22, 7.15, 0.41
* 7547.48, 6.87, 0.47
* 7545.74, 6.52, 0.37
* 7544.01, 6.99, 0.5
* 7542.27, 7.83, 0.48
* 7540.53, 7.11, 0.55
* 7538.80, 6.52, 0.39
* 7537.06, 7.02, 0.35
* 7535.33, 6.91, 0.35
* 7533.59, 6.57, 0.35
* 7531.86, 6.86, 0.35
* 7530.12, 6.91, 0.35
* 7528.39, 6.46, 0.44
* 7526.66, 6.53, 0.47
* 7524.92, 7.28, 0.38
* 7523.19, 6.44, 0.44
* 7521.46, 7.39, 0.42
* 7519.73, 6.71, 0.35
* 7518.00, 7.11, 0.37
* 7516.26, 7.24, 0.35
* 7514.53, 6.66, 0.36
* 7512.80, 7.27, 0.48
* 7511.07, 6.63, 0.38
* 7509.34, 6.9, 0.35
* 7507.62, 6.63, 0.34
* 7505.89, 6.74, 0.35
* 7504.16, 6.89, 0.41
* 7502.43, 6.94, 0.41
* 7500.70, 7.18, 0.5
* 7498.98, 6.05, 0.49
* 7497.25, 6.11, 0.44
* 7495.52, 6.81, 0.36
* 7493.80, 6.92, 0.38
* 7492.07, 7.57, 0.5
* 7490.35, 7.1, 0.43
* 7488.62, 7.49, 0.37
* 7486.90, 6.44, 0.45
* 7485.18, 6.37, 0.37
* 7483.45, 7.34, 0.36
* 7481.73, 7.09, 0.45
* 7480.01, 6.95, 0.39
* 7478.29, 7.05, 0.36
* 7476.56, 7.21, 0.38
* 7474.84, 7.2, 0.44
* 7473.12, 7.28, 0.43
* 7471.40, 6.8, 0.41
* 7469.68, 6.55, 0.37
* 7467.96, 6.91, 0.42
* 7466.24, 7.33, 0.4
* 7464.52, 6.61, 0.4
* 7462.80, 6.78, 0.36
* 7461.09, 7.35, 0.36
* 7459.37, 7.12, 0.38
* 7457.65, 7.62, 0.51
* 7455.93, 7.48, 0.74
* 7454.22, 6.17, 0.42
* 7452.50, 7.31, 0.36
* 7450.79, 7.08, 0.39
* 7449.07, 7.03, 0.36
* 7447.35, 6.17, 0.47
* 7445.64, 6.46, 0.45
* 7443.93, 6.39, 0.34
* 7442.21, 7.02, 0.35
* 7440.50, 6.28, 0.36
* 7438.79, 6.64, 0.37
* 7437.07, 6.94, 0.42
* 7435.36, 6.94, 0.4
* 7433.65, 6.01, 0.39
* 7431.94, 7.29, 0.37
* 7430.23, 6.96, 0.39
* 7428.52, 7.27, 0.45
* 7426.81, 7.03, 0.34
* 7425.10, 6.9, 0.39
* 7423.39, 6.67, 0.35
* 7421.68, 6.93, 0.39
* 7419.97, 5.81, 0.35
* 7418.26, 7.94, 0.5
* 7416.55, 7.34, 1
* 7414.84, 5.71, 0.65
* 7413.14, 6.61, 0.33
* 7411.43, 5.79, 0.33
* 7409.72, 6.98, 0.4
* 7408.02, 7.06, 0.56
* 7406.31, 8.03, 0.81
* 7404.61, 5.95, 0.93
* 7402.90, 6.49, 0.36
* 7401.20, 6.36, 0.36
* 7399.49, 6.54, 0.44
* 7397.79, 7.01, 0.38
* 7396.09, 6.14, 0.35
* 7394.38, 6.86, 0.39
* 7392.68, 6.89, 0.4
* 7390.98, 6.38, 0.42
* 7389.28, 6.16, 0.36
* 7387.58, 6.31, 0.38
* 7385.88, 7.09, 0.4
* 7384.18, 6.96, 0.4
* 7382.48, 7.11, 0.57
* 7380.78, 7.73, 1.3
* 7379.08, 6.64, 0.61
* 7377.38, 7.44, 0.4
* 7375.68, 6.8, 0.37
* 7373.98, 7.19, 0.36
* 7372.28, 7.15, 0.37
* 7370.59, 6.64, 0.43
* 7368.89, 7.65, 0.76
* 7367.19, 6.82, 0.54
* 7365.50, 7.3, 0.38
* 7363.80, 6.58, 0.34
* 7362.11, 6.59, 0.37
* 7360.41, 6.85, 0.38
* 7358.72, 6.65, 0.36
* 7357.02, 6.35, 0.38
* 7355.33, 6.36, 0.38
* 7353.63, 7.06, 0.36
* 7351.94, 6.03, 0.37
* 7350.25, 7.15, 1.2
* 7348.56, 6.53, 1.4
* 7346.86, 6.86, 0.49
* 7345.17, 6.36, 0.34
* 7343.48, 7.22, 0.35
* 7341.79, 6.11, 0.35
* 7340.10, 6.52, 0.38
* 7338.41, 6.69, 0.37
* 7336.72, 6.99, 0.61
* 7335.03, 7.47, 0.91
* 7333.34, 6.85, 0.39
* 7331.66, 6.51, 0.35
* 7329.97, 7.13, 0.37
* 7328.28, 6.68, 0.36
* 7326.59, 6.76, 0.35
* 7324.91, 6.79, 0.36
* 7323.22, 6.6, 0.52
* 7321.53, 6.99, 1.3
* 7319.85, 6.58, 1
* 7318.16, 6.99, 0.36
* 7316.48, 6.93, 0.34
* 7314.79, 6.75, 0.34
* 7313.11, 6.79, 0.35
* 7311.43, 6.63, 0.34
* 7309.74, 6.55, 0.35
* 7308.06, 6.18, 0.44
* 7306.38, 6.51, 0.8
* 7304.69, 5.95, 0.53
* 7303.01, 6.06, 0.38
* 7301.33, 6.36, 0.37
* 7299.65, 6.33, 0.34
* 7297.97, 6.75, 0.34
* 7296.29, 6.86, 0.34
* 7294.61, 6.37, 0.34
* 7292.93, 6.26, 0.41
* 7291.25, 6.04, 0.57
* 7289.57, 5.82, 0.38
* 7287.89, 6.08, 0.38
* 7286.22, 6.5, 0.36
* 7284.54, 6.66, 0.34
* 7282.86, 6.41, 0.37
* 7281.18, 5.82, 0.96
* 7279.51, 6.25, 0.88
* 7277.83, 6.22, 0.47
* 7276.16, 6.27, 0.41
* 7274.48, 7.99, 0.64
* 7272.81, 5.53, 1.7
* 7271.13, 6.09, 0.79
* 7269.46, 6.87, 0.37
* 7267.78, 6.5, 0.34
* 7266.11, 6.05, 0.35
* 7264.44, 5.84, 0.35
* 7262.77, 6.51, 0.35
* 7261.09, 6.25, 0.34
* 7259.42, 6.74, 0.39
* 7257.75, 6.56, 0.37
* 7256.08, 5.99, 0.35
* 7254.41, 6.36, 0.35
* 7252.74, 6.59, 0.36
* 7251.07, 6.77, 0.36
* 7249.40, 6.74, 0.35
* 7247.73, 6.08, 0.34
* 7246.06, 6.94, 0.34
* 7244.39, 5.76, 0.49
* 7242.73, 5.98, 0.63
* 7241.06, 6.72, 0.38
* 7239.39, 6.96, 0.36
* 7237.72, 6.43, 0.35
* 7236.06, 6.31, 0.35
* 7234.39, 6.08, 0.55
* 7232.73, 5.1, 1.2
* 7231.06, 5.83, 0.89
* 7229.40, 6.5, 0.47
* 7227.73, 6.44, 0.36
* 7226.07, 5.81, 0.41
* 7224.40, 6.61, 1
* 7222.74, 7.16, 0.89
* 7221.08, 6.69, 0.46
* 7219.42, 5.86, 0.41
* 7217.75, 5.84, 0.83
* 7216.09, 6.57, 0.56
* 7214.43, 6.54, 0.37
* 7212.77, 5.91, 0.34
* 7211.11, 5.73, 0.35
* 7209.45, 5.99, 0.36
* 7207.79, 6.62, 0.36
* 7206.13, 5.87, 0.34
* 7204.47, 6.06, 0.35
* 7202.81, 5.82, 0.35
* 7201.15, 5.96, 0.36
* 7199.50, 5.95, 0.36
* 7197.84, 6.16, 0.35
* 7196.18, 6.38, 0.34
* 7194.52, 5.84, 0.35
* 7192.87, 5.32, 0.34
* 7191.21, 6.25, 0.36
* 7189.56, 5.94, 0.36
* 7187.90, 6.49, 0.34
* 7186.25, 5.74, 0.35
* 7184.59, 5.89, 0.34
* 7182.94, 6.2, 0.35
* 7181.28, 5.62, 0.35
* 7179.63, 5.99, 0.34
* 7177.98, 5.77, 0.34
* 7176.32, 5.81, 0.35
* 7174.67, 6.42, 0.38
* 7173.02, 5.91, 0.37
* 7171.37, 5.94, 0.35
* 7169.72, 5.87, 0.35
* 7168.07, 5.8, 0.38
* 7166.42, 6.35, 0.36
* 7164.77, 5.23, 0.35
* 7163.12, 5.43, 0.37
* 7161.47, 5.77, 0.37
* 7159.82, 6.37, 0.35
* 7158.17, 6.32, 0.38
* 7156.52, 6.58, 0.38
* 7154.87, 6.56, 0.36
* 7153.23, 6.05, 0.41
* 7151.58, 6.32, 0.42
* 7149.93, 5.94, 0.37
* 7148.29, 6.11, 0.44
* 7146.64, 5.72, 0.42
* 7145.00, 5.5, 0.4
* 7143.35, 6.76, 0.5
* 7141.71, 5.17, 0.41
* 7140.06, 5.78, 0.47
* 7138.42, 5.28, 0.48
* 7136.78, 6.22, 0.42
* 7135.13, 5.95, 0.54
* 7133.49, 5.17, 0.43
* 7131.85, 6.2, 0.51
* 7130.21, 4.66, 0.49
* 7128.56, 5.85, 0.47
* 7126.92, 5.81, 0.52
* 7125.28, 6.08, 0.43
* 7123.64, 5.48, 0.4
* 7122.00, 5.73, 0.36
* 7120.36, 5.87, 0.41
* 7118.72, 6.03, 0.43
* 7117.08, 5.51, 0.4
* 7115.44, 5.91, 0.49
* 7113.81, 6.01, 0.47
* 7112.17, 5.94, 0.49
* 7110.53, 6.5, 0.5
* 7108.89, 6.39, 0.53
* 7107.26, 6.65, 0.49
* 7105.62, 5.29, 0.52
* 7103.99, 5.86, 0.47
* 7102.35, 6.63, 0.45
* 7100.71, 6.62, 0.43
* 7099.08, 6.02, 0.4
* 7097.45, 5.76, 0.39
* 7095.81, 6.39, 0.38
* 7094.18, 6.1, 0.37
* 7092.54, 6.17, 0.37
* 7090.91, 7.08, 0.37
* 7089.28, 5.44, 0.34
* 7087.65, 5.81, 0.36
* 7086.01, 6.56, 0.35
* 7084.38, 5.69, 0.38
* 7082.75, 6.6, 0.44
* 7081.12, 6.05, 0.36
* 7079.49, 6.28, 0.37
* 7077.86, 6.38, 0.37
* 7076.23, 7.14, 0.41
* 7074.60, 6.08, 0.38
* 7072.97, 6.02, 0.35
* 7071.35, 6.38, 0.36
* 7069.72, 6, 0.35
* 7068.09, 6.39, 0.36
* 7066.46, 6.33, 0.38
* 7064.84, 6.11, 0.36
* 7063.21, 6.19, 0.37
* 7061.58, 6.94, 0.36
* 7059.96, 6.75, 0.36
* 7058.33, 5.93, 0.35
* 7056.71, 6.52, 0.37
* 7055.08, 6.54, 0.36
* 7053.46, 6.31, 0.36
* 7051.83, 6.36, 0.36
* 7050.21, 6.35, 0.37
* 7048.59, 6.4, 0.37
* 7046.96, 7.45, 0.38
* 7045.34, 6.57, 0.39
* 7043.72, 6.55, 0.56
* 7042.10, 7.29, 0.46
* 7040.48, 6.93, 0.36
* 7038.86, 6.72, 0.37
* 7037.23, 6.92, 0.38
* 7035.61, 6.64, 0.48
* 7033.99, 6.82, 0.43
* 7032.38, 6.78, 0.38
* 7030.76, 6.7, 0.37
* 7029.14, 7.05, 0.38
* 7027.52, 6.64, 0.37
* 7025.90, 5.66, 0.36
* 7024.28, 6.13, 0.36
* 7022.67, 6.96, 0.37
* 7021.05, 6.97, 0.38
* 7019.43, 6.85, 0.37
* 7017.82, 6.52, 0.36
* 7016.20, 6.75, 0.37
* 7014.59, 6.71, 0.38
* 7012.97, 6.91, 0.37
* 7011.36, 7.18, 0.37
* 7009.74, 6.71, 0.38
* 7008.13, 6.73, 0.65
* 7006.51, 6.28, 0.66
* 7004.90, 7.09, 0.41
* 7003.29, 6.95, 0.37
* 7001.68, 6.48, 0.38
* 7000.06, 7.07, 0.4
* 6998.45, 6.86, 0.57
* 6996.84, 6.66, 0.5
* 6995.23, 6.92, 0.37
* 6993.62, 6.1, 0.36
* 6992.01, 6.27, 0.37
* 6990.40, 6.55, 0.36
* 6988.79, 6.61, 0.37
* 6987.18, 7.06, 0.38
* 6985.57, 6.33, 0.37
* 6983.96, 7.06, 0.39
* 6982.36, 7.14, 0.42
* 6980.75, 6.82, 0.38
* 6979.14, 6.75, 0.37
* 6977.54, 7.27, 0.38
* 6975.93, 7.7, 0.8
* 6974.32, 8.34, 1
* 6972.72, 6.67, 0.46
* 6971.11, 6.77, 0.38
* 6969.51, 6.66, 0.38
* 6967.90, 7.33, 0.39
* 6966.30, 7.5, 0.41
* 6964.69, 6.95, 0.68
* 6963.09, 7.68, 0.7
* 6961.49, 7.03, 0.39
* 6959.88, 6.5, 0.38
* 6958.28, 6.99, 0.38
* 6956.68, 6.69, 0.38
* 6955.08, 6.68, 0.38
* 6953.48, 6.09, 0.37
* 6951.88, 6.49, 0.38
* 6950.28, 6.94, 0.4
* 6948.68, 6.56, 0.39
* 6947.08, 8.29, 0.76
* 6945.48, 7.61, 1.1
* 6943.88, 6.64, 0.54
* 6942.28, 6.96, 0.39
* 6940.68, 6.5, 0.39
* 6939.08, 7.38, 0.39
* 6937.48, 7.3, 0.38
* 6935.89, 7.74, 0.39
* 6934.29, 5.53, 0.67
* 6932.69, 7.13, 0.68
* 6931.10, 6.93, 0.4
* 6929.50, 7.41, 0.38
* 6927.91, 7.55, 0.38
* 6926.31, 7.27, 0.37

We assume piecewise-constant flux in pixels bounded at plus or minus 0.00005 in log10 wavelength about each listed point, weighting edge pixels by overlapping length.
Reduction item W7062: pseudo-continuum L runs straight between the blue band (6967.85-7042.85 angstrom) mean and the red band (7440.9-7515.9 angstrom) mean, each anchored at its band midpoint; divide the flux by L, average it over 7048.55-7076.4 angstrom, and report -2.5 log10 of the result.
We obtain 0.08 mag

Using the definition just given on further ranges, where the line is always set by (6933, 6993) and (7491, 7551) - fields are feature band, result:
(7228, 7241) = 0.12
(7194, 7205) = 0.15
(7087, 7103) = 0.12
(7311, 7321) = 0.02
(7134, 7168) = 0.16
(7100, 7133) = 0.17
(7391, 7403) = 0.05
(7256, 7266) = 0.10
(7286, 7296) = 0.12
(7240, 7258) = 0.08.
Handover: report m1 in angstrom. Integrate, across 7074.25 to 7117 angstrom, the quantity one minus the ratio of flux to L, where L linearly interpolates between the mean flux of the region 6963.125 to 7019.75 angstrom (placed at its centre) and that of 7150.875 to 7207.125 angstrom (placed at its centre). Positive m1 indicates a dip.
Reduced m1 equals 1.3 angstrom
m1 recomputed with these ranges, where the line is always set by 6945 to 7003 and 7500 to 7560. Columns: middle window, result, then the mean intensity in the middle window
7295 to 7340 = 1.4 angstrom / 6.67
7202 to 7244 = 4.2 angstrom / 6.21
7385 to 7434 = 1.2 angstrom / 6.72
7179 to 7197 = 2.4 angstrom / 5.97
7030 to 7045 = 0.2 angstrom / 6.81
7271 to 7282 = 0.9 angstrom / 6.33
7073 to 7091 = 1.8 angstrom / 6.24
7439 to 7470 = 0.1 angstrom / 6.87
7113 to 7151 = 6.2 angstrom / 5.78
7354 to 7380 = 0.1 angstrom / 6.87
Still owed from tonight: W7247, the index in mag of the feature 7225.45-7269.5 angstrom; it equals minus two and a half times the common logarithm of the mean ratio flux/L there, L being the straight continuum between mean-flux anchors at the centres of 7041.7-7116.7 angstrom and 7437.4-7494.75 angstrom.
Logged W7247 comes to 0.045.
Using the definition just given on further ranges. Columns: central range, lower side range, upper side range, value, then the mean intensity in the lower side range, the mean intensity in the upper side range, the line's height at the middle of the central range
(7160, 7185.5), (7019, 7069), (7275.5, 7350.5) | 0.12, 6.6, 6.56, 6.58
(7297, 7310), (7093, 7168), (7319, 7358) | 0.04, 5.95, 6.72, 6.59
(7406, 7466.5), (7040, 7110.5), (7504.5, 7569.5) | -0.01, 6.35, 6.9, 6.78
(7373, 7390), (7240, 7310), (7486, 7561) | -0.06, 6.36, 6.87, 6.58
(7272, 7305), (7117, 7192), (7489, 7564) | -0.01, 5.9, 6.87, 6.25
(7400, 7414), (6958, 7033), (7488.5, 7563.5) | 0.03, 6.84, 6.87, 6.87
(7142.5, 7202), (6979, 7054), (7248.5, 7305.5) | 0.09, 6.71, 6.36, 6.51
